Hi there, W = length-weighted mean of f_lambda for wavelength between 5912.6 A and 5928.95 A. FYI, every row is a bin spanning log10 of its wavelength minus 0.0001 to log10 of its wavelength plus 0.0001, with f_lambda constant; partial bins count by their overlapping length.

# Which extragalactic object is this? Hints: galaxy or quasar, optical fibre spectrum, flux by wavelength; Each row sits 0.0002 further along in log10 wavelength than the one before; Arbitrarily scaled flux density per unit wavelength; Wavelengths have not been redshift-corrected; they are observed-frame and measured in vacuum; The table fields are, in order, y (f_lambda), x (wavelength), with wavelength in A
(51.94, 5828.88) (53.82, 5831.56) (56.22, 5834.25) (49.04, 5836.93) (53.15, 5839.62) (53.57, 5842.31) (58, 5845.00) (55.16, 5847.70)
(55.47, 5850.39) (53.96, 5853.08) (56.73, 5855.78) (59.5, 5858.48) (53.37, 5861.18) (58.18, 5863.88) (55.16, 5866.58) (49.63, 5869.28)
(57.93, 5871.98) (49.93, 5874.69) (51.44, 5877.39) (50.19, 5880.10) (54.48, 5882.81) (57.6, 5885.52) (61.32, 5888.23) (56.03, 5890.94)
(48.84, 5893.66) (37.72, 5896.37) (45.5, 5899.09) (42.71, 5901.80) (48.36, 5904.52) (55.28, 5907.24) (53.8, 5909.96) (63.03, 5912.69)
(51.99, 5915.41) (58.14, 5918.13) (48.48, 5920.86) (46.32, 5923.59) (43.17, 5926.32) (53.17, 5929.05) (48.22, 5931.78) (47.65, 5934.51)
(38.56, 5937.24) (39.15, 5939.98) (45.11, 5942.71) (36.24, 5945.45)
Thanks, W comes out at 51.1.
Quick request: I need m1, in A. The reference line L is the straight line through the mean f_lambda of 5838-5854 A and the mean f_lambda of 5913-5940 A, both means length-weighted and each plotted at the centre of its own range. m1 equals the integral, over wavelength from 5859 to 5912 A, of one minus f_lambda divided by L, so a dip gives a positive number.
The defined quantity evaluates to -0.5 A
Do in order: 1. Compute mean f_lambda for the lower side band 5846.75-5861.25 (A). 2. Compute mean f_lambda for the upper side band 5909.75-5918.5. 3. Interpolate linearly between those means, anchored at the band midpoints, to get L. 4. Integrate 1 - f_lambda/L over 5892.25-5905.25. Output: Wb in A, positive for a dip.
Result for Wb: 2.8 A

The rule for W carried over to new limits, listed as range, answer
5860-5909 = 51.9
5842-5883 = 54.6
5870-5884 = 52.6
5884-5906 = 49.8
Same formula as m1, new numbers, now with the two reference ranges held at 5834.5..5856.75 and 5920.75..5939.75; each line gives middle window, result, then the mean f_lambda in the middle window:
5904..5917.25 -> -2.0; 55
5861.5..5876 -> -0.6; 54.1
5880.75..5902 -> -0.4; 50.9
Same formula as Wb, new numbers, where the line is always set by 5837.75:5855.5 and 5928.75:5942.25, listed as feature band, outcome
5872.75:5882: 0.0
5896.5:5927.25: -1.8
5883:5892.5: -1.4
